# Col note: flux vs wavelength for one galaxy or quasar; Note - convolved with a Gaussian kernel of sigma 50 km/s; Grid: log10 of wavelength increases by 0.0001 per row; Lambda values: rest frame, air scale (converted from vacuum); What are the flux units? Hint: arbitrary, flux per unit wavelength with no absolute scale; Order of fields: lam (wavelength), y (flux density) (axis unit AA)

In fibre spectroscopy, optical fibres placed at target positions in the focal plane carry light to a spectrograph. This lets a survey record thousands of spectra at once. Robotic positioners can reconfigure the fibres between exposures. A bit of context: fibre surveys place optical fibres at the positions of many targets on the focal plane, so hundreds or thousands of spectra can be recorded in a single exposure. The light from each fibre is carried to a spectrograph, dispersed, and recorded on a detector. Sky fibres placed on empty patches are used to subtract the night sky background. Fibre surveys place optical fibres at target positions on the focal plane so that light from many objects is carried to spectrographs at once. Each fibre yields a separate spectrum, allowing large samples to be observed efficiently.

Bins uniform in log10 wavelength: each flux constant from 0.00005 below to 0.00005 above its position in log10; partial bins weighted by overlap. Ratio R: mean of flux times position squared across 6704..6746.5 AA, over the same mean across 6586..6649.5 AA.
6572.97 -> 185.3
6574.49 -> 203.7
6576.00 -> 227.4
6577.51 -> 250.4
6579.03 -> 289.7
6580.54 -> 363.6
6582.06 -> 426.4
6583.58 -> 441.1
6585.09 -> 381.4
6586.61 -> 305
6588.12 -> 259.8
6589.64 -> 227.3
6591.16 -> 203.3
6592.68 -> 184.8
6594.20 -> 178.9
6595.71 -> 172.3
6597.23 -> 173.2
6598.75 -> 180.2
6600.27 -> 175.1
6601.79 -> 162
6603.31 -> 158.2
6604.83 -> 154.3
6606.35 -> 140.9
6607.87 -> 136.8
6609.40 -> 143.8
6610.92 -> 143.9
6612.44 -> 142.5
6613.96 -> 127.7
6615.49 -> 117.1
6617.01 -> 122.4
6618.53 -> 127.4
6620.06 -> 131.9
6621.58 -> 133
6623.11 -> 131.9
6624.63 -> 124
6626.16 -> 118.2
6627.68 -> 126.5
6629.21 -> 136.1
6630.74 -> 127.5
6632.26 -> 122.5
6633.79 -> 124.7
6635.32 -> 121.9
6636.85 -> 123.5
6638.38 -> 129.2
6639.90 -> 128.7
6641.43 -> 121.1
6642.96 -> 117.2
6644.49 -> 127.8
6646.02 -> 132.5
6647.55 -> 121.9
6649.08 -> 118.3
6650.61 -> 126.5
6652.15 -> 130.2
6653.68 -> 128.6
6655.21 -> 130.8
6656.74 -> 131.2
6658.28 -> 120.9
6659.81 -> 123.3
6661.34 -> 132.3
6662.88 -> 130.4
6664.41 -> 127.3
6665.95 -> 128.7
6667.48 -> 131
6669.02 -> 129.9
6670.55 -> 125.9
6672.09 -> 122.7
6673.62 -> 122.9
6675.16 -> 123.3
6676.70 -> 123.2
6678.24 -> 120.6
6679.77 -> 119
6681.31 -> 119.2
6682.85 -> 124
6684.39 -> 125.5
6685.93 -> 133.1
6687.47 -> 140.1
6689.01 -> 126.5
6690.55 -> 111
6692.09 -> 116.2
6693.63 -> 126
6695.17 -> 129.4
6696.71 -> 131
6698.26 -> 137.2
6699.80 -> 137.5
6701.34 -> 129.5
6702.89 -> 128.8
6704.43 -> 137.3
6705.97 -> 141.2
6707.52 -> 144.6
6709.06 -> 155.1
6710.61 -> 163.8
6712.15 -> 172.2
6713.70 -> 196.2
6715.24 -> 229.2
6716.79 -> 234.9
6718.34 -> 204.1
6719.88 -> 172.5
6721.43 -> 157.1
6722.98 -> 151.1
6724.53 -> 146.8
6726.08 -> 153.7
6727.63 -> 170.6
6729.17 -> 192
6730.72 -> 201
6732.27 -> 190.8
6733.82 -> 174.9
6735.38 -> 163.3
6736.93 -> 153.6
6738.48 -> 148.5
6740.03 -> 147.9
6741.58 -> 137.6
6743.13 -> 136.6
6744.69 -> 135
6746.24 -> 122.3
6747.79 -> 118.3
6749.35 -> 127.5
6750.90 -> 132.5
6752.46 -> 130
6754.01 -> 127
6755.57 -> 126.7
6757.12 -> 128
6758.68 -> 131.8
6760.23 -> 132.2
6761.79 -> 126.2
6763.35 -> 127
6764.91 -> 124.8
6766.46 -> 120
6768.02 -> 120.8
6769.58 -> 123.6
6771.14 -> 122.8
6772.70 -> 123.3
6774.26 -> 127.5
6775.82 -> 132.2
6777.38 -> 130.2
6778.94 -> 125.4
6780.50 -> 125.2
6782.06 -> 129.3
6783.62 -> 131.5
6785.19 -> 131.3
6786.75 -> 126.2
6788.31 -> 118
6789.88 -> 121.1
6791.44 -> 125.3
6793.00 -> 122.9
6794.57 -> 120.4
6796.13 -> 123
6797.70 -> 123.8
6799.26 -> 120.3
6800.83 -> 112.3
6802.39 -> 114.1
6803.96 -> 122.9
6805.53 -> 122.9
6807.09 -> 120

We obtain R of 1.16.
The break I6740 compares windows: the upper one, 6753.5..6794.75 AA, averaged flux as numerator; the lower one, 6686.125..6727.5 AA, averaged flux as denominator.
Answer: 0.82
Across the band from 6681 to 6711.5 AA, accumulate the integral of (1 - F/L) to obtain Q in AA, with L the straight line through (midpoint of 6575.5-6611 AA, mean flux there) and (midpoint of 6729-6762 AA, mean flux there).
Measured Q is 6.8 AA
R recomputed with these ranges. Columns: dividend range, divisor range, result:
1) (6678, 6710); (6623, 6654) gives 1.06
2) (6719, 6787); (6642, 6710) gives 1.12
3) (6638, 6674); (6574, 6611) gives 0.56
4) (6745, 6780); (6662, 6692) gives 1.04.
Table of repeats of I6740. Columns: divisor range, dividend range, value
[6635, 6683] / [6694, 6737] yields 1.31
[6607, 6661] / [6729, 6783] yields 1.07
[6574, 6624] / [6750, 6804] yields 0.62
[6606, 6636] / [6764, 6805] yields 0.95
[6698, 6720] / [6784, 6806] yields 0.73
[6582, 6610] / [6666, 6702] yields 0.58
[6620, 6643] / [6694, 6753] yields 1.24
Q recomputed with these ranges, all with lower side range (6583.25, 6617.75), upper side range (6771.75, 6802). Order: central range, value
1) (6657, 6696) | 9.0 AA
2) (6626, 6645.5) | 5.7 AA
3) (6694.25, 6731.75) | -3.4 AA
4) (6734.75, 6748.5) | 0.0 AA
